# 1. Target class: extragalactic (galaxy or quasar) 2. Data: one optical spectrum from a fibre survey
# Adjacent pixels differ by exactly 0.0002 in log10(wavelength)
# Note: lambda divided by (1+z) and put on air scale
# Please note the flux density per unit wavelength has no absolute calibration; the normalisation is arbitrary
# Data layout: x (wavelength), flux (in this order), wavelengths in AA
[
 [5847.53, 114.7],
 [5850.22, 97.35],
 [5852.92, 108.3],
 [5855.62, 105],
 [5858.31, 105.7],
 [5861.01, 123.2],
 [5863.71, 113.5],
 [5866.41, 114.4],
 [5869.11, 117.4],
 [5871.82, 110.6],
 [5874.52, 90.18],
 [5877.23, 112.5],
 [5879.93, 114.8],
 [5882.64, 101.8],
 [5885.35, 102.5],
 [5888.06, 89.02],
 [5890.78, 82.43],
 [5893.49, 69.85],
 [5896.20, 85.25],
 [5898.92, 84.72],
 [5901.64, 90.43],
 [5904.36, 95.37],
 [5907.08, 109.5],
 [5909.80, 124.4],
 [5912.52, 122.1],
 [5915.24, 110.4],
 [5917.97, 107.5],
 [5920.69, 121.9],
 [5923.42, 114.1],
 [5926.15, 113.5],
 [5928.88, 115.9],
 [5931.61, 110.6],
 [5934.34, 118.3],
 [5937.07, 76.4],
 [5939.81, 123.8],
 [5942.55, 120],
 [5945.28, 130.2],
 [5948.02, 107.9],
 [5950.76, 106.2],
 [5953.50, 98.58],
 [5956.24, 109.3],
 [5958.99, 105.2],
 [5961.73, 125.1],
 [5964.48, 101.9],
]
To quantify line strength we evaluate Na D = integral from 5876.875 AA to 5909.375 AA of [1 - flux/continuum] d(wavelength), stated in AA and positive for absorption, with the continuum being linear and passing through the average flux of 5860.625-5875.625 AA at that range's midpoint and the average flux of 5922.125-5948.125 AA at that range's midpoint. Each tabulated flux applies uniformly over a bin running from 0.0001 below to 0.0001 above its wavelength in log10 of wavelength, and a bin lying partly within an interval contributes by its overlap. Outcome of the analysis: 4.9 AA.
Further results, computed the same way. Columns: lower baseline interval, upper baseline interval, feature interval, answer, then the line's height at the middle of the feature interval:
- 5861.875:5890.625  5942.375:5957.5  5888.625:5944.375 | 2.2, 109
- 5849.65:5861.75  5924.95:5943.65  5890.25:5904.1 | 3.3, 110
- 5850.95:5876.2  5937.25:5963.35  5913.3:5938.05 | 0.2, 111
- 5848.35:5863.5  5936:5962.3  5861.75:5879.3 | -0.3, 109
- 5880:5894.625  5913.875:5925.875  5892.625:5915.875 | 0.9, 103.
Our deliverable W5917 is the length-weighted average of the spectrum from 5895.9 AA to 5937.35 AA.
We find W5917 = 108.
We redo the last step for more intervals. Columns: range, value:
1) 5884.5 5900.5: 85.1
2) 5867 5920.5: 102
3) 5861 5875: 112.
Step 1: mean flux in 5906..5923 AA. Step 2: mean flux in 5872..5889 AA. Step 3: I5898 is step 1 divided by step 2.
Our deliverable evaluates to 1.1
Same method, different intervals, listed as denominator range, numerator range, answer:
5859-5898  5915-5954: 1.10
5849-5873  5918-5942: 1.01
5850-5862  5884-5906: 0.81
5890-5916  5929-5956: 1.13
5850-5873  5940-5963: 1.02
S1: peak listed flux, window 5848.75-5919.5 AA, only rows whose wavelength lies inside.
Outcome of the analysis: 124.4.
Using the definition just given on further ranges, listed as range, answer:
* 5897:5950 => 130.2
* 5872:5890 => 114.8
